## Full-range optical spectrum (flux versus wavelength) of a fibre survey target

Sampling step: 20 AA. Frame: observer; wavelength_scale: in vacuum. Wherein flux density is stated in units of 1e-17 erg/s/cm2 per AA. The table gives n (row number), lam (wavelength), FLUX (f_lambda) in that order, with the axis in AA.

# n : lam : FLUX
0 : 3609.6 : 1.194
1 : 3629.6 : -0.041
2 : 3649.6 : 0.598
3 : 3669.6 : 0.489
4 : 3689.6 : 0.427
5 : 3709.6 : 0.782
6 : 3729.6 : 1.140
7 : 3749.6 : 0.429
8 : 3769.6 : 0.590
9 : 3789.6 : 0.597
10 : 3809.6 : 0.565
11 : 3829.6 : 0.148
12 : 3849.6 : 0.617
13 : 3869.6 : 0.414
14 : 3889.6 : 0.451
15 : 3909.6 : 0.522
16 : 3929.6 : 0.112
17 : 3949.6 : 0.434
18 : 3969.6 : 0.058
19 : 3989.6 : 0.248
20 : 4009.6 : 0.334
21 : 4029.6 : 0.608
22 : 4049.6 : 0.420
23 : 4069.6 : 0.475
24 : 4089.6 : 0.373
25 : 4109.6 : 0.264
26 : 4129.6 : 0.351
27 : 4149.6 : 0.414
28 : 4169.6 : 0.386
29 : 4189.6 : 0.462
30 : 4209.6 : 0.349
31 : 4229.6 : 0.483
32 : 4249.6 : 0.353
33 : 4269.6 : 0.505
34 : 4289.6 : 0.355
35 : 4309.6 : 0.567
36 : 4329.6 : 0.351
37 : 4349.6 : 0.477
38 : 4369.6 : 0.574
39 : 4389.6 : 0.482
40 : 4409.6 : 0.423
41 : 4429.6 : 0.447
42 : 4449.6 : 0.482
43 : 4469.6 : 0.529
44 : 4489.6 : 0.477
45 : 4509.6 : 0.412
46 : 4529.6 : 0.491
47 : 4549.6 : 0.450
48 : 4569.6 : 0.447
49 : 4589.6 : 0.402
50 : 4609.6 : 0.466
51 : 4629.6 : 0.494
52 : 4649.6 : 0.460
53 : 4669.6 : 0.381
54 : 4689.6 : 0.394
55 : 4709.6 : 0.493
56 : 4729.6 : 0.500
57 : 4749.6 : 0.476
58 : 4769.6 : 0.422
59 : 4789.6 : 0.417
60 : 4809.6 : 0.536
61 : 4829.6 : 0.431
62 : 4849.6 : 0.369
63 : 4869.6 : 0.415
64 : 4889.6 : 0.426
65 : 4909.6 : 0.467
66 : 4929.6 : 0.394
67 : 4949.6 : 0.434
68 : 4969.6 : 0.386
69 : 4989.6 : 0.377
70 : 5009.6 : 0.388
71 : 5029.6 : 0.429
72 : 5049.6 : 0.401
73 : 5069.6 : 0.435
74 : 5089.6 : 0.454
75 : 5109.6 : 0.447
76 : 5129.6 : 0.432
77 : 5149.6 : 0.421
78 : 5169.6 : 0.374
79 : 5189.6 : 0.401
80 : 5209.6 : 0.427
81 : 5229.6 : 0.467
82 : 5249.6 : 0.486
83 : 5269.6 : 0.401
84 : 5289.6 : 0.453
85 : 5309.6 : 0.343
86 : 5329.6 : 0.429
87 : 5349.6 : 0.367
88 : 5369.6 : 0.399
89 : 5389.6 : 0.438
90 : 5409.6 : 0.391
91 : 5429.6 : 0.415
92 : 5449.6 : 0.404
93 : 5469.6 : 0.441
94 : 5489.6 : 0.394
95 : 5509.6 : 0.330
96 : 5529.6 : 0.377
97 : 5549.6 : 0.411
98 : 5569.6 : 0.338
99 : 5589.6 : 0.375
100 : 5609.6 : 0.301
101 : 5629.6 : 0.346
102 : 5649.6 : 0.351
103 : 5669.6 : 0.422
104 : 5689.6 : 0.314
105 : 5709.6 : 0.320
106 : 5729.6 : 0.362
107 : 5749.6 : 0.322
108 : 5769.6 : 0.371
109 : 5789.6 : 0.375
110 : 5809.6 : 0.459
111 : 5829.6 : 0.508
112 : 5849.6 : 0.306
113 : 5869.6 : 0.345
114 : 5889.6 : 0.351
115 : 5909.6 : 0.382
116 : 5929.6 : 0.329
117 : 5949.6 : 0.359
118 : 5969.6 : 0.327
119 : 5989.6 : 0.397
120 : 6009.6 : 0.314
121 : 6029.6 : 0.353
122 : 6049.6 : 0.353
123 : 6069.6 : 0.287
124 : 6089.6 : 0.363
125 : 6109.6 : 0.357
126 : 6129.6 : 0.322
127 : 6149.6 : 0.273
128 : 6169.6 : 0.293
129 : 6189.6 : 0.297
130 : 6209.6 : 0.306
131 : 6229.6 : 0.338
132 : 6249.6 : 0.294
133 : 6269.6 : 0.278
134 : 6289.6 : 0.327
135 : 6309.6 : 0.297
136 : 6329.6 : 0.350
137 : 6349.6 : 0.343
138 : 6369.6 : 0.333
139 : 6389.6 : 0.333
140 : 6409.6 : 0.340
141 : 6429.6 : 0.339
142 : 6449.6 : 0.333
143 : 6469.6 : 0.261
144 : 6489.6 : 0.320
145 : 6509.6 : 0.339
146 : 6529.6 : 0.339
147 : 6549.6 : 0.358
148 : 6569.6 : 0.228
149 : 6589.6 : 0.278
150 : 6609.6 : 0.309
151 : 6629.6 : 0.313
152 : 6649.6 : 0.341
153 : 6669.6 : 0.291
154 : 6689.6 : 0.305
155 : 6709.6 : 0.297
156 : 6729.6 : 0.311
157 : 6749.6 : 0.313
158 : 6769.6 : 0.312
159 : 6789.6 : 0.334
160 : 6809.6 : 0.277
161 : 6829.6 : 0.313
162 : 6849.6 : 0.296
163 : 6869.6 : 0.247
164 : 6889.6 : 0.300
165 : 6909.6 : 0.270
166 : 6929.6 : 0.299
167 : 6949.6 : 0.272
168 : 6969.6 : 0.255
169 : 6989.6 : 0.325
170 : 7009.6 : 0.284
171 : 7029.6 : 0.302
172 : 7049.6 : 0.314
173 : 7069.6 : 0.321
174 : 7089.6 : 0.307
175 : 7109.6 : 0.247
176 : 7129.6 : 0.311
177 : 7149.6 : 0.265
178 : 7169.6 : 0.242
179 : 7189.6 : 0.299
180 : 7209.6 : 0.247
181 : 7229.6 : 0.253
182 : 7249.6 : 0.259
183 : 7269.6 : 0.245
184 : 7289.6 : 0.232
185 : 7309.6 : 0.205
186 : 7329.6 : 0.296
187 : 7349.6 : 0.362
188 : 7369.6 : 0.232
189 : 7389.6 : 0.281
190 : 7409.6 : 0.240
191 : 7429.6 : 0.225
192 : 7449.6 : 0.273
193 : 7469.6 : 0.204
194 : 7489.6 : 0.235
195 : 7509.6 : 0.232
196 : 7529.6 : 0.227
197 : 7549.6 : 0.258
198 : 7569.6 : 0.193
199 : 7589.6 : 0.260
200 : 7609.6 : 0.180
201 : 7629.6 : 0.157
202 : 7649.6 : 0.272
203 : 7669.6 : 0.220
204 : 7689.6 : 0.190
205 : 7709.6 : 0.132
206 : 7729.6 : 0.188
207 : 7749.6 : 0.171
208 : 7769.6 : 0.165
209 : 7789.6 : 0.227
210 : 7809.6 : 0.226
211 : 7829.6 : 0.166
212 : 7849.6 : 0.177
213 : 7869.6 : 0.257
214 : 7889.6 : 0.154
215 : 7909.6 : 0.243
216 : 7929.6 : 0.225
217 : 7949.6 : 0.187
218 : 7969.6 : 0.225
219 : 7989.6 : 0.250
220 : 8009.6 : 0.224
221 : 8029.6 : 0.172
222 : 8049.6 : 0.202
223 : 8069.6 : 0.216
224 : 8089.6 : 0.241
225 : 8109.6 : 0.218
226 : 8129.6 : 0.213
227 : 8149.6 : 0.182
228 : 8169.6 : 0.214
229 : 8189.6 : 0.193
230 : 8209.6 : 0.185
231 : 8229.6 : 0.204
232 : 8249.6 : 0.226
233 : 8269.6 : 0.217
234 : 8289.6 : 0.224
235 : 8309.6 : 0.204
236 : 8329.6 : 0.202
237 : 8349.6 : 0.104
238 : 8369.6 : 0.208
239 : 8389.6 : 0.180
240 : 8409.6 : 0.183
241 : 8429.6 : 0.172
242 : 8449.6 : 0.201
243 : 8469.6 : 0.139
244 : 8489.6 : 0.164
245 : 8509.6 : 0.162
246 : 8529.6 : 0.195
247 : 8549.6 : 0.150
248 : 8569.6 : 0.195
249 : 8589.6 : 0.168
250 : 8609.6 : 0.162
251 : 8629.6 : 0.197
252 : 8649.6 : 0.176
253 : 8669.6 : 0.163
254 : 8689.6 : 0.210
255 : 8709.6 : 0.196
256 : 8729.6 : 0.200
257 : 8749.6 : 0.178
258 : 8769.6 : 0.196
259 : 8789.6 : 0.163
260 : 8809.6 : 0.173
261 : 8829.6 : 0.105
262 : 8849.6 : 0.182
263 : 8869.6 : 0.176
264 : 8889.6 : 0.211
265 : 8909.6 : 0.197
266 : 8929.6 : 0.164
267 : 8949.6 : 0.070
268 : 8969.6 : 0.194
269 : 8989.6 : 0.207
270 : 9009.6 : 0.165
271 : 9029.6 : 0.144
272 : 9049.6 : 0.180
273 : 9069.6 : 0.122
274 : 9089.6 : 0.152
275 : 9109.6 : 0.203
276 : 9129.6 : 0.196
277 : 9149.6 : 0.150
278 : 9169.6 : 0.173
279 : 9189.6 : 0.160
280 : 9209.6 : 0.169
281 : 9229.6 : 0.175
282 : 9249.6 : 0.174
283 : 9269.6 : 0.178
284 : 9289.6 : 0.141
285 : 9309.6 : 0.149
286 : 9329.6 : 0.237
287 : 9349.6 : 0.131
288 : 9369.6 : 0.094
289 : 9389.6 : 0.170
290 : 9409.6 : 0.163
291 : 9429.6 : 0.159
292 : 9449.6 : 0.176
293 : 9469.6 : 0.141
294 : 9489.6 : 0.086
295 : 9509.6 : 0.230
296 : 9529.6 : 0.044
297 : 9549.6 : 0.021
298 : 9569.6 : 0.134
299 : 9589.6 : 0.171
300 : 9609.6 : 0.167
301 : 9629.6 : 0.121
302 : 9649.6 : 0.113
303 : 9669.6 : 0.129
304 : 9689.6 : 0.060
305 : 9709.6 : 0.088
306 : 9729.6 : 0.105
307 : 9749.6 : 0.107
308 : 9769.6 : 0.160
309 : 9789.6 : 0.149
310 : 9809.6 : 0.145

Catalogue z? 0.000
